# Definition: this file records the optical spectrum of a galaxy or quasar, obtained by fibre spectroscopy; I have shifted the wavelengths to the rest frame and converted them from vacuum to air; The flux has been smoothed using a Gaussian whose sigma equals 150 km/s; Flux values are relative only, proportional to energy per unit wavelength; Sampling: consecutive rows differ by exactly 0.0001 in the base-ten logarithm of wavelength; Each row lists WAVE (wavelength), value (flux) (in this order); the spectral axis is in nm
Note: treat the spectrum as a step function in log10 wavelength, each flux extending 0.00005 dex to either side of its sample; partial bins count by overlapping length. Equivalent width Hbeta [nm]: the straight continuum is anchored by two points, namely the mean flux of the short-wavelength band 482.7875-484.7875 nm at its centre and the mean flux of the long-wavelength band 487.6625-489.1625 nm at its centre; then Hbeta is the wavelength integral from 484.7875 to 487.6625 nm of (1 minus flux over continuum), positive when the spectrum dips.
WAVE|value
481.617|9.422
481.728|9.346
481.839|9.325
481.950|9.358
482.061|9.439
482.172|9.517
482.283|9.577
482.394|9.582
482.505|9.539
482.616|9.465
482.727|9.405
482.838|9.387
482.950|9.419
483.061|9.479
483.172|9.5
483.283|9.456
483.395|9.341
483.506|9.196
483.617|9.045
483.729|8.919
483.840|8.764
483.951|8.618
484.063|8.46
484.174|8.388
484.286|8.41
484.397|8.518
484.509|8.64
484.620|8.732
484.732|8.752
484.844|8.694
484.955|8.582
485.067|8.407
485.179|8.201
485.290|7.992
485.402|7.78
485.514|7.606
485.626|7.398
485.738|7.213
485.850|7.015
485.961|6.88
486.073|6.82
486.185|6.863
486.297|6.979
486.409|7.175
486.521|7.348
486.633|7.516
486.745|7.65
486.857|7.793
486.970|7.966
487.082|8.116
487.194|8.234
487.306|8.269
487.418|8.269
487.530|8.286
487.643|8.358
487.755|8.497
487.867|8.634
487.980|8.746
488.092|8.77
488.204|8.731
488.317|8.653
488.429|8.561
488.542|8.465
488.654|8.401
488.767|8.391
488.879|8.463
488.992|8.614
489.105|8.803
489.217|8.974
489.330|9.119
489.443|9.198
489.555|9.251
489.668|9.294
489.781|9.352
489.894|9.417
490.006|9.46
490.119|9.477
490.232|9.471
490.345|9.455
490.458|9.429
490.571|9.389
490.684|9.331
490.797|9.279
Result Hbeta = 0.33 nm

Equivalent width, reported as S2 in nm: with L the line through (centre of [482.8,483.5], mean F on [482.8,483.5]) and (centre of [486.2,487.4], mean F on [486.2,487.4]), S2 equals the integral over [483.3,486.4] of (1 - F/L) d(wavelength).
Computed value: 0.17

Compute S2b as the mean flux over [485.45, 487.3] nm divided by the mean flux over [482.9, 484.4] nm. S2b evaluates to 0.83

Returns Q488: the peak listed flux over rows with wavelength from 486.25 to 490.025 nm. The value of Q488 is 9.46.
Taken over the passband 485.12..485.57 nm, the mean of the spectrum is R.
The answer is 7.9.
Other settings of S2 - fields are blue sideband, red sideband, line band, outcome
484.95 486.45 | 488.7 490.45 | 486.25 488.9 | 0.03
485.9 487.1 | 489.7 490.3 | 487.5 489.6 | -0.03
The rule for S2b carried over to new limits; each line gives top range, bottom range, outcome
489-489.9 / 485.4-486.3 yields 1.28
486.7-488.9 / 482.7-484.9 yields 0.93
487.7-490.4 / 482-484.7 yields 0.98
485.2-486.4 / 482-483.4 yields 0.77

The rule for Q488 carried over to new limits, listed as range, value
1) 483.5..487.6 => 9.196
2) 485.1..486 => 8.201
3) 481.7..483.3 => 9.582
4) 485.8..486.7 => 7.516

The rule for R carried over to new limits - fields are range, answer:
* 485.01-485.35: 8.19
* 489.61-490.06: 9.38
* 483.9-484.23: 8.48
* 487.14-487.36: 8.26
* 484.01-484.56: 8.48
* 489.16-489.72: 9.17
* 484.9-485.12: 8.48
